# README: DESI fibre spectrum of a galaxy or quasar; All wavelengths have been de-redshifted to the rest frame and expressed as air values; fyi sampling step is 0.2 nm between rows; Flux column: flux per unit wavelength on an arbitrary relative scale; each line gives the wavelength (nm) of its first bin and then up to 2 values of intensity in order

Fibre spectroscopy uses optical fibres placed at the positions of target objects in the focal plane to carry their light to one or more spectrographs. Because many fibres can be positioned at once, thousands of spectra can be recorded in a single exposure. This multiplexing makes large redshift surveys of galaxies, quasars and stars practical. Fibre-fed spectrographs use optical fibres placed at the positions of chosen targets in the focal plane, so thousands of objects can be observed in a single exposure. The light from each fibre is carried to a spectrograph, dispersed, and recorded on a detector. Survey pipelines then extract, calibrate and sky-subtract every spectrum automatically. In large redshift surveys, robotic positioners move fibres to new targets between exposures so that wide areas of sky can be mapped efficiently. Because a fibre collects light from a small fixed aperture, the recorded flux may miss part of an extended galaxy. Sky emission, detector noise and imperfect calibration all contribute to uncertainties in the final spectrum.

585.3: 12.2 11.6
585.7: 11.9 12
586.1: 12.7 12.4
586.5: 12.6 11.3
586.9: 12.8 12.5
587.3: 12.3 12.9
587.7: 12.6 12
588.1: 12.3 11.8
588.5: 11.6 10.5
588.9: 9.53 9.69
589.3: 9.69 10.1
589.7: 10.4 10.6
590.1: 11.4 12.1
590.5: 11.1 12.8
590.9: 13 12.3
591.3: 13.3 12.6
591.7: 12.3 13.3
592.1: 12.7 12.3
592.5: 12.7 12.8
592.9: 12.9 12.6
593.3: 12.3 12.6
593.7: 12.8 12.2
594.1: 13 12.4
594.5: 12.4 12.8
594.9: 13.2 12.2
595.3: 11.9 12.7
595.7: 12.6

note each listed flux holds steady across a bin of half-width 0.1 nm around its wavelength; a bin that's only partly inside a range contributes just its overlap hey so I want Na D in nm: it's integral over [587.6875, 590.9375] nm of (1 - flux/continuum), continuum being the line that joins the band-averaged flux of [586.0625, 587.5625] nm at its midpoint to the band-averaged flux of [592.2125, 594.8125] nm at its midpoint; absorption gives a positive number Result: 0.341 nm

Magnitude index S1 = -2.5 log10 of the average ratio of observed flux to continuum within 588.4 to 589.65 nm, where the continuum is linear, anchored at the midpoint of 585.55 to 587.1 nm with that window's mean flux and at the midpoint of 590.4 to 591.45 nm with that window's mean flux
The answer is 0.21 mag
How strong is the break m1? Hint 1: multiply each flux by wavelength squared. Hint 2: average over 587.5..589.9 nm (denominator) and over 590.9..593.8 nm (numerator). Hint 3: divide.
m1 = 1.17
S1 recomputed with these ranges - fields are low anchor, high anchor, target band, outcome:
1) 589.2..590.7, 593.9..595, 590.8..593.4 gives -0.08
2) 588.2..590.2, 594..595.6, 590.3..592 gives -0.12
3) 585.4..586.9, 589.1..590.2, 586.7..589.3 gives -0.04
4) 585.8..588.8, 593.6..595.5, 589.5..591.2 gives 0.06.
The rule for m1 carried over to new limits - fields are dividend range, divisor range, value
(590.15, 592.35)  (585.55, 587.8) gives 1.03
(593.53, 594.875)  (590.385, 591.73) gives 1.02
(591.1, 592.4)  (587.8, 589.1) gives 1.15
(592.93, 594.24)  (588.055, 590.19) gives 1.20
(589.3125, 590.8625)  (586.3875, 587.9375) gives 0.91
